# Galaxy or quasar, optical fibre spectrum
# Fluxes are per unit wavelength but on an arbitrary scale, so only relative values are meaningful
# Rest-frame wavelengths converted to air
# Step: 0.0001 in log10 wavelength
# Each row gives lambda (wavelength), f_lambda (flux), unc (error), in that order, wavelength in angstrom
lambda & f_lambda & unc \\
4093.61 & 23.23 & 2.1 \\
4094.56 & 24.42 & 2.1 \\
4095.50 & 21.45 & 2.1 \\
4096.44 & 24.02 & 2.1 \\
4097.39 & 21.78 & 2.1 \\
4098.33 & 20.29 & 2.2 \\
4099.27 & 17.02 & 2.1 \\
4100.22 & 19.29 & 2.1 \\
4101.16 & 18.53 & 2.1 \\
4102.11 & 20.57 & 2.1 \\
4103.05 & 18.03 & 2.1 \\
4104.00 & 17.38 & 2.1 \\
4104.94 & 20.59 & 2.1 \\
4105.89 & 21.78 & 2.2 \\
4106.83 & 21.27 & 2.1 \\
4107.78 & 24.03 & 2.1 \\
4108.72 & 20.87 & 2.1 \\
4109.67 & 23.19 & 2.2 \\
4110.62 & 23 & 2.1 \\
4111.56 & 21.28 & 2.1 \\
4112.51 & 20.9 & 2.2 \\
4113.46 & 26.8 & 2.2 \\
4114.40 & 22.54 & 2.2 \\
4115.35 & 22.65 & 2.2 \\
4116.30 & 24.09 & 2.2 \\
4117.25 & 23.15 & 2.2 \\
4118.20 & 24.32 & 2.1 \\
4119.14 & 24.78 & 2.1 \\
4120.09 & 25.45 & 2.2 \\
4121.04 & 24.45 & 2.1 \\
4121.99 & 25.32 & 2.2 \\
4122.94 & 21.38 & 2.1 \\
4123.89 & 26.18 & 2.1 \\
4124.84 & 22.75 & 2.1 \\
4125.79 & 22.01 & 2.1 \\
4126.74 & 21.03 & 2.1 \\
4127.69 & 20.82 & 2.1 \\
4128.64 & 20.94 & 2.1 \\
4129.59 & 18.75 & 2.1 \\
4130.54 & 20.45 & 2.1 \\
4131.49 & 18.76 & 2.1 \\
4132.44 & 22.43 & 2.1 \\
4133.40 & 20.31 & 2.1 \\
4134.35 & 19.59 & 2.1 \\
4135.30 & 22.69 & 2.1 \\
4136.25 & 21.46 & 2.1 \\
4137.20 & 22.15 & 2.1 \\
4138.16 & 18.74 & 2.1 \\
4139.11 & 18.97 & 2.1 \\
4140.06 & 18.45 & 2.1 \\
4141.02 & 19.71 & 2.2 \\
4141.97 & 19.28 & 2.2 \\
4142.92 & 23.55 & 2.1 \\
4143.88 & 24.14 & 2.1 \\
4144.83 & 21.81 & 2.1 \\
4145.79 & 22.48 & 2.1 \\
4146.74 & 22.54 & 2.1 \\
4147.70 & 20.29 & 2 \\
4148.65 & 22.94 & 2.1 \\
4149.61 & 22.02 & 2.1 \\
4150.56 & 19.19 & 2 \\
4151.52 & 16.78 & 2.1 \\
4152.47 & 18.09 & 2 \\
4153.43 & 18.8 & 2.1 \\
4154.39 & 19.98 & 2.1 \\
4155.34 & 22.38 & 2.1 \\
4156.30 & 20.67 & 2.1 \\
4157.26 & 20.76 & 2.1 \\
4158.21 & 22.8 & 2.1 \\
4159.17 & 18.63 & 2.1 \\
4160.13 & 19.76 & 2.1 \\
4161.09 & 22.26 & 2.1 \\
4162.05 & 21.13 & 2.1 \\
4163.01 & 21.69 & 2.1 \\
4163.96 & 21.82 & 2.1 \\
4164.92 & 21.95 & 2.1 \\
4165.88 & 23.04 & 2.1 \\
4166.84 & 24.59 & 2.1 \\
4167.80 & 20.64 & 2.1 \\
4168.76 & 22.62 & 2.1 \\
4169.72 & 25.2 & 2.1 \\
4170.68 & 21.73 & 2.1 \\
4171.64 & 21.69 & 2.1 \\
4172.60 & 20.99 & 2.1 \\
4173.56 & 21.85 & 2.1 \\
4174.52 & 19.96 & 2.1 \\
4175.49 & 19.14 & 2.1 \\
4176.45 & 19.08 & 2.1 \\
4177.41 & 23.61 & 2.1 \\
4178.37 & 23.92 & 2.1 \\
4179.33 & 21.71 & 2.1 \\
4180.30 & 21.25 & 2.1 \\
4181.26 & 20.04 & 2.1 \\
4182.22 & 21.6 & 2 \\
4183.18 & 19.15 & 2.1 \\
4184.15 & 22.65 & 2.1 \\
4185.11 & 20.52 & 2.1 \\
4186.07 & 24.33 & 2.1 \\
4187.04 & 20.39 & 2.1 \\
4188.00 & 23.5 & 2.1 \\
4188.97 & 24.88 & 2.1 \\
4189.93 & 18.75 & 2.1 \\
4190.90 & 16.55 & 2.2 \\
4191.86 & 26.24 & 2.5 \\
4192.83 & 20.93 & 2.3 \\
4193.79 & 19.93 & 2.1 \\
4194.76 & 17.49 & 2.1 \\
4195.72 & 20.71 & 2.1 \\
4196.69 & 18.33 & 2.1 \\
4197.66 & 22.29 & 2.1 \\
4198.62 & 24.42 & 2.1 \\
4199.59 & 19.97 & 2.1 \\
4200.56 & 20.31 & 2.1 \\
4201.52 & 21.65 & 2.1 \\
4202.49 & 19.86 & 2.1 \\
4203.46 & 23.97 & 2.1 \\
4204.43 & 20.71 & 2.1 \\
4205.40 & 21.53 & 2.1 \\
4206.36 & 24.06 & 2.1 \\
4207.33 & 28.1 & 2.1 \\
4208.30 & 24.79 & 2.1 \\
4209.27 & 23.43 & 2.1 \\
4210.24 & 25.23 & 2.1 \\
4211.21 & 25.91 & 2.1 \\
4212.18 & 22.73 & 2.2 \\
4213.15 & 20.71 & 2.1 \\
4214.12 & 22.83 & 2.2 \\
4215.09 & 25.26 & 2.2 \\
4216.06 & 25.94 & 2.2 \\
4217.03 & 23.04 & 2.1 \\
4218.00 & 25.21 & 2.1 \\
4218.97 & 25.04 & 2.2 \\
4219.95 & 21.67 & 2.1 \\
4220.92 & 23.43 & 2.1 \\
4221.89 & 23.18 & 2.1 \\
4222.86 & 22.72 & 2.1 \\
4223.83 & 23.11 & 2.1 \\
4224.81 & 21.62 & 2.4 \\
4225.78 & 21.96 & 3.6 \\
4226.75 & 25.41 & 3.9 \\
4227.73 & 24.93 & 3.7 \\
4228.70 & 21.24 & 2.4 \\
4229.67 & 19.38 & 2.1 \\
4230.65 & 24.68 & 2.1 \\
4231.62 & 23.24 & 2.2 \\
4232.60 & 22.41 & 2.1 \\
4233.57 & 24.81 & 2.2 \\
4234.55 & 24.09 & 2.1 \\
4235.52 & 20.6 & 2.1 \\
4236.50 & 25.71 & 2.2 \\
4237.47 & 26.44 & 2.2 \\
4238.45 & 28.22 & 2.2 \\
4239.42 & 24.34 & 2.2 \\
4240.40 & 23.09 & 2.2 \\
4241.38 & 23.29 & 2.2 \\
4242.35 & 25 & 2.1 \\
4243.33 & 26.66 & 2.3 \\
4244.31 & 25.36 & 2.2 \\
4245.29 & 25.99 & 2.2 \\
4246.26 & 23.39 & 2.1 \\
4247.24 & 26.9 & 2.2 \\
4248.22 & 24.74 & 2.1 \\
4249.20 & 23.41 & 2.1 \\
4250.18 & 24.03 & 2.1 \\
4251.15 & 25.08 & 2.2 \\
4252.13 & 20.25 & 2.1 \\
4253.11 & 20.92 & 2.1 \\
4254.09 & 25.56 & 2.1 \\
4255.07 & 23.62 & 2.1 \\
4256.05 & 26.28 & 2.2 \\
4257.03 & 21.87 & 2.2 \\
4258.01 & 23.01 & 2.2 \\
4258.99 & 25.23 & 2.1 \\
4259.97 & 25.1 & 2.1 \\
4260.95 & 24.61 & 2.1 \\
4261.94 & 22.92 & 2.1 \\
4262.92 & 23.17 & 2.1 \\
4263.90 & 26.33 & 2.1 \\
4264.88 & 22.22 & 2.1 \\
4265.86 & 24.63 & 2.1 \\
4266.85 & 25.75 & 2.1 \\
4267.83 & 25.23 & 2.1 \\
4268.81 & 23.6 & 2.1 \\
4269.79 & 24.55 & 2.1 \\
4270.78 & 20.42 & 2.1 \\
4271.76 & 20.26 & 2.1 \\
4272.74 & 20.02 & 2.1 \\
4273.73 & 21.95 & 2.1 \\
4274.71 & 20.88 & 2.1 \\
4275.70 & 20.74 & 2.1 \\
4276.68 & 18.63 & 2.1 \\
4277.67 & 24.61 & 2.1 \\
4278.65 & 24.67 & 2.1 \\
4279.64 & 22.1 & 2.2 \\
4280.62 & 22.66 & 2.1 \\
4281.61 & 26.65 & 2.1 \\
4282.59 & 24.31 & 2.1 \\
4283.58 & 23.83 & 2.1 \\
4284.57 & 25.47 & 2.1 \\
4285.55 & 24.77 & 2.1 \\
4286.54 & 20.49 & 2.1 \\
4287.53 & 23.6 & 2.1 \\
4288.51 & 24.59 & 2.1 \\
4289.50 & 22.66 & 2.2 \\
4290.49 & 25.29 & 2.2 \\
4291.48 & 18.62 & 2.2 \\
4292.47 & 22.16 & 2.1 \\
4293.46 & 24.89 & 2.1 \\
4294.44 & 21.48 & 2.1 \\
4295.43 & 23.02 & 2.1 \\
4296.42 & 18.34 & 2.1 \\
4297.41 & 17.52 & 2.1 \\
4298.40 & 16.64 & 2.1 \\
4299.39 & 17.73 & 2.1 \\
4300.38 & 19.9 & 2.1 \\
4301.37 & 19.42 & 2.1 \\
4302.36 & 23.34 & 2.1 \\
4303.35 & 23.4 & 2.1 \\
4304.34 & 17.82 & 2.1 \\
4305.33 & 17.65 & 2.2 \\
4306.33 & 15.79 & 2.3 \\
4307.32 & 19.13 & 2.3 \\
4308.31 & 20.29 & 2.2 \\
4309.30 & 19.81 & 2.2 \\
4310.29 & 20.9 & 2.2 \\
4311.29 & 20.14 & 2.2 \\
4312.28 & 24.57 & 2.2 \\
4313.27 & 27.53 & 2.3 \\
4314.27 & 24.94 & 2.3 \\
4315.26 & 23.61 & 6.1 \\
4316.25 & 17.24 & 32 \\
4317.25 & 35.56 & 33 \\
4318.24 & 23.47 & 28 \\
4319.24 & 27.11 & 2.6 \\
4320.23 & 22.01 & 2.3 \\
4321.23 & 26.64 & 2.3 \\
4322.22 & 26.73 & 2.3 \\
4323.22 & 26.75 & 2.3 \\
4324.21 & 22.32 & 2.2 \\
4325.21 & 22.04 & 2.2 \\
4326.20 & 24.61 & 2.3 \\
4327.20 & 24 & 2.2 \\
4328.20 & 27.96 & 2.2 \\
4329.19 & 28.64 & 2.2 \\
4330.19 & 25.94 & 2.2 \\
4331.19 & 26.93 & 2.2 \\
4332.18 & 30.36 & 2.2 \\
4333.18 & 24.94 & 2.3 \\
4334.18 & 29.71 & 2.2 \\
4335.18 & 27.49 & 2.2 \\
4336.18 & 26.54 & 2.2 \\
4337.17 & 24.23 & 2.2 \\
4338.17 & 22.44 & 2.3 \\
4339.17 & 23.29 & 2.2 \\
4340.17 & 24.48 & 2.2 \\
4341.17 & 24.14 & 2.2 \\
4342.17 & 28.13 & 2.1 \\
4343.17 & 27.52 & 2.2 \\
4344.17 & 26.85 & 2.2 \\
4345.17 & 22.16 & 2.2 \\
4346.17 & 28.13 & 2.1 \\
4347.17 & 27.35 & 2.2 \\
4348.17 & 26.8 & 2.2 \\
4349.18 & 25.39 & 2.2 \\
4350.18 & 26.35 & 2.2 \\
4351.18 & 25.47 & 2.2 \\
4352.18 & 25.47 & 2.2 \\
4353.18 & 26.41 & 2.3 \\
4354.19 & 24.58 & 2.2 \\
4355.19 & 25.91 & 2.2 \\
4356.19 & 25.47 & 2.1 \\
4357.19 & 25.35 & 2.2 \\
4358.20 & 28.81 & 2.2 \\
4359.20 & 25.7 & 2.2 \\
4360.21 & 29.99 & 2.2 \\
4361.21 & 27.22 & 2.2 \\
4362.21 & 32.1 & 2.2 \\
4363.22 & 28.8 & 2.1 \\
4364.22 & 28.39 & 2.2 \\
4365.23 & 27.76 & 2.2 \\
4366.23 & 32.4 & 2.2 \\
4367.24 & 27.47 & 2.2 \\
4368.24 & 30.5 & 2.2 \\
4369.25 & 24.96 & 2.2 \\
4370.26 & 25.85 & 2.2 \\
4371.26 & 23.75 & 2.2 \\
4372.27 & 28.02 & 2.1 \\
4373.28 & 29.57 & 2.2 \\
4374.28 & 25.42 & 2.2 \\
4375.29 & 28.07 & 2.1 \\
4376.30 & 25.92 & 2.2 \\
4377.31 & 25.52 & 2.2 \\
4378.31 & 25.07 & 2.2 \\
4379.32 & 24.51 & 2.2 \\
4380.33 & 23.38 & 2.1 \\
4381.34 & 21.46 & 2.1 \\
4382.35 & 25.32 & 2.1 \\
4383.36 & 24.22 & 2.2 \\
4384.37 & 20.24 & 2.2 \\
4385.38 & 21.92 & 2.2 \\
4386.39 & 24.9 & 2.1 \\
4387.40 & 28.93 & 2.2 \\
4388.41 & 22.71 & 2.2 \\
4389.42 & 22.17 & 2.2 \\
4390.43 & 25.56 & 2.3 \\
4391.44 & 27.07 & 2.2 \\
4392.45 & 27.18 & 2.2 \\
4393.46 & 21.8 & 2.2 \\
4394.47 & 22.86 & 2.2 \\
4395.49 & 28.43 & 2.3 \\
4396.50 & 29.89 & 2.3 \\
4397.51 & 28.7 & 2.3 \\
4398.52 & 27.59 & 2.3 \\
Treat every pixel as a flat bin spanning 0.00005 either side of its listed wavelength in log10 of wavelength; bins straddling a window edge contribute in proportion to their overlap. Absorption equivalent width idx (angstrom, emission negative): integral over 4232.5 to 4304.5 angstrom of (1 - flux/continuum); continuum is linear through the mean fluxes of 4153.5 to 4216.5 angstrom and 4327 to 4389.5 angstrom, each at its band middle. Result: 2.4 angstrom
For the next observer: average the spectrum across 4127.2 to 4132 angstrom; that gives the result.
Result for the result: 20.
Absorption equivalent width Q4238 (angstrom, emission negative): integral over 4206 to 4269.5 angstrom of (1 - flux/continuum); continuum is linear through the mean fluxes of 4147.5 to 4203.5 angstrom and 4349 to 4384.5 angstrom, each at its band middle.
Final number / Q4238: -3.1 angstrom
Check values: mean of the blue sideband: 21.2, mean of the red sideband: 26.5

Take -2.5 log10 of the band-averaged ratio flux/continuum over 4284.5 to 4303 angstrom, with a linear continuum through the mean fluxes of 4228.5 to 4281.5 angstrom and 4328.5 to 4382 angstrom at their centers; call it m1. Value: 0.15 mag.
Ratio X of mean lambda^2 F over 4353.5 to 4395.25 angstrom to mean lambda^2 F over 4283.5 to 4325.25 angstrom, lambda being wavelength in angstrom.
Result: 1.2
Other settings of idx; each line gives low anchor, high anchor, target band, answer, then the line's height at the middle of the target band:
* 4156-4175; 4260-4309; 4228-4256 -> -2.7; 21.9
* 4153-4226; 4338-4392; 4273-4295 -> 1.2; 24.2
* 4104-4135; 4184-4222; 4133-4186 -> 2.9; 22.4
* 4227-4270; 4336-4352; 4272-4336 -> 4.8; 25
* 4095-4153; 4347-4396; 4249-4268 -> 0.0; 24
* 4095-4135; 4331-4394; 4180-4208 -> 2.0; 23.2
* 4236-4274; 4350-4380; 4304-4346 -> 2.5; 26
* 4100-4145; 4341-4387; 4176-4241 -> 1.9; 23.3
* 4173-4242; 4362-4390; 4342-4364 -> -1.1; 25.5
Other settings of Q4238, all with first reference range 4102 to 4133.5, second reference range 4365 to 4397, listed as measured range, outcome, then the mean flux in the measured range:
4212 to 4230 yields 0.29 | 23.2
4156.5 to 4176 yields 1.04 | 21.6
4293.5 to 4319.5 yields 3.47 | 21.4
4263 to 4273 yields 0.33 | 23.4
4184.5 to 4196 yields 0.96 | 21.2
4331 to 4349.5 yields -0.74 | 26.1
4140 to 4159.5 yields 1.55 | 20.8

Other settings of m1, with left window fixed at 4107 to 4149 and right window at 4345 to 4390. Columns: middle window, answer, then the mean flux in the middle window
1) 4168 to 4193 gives 0.065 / 21.6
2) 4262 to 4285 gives 0.064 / 23.1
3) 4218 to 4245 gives 0.002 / 23.8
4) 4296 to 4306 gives 0.292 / 19.1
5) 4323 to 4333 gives -0.018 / 25.9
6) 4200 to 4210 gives 0.024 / 22.9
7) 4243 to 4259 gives -0.002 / 24.2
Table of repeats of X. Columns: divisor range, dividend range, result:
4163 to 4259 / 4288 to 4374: 1.14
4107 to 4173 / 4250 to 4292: 1.14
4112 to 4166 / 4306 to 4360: 1.28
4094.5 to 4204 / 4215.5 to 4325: 1.14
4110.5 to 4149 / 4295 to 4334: 1.14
